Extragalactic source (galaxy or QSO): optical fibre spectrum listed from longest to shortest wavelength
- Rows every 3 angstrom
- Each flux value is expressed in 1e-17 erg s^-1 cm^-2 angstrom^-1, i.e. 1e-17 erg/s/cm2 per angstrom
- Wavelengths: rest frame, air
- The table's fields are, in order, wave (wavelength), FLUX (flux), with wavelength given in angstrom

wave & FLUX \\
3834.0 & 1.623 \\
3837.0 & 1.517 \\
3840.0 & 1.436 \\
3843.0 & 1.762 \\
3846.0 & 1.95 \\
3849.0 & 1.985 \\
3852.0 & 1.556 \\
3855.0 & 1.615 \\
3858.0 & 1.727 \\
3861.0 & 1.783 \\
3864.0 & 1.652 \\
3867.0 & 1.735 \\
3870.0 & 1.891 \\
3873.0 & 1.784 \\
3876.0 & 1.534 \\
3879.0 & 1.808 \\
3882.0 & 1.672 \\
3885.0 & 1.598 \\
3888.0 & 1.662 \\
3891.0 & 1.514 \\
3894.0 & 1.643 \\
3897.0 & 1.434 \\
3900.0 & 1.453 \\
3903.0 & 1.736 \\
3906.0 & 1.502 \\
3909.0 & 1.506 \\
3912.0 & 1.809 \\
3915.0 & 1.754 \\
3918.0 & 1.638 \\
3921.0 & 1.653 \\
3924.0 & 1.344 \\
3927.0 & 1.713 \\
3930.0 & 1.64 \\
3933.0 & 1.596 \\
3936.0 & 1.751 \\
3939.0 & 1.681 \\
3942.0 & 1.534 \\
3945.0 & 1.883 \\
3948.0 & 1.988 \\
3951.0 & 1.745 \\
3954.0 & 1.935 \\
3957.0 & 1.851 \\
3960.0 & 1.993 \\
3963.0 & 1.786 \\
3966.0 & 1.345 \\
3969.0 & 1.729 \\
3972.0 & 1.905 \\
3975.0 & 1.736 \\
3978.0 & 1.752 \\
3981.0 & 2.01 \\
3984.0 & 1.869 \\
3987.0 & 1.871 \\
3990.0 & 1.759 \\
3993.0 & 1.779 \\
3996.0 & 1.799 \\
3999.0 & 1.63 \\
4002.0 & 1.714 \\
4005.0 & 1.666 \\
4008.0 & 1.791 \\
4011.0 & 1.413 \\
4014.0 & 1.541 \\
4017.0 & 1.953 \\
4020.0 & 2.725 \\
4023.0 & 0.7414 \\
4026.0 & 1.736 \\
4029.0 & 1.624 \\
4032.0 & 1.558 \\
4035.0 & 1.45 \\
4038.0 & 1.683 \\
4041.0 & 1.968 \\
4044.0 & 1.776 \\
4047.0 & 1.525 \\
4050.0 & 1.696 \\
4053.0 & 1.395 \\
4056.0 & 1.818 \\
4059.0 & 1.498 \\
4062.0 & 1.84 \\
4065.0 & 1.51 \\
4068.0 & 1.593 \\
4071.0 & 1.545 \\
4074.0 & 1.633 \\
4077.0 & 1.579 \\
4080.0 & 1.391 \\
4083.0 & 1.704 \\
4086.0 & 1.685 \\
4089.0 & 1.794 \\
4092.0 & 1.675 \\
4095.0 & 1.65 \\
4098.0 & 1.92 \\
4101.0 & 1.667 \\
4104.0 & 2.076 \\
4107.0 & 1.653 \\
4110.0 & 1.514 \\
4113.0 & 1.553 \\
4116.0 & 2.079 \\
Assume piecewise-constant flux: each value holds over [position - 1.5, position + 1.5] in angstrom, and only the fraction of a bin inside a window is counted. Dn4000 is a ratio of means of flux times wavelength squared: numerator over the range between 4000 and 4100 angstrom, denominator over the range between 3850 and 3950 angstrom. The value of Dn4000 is 1.08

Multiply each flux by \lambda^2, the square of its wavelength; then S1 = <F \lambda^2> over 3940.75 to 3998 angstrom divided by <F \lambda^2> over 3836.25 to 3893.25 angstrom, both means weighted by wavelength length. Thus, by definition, 1.1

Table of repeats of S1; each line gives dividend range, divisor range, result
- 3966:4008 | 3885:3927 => 1.16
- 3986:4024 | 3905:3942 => 1.11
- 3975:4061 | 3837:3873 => 1.07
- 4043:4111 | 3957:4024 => 0.98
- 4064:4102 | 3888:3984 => 1.04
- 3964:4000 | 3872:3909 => 1.15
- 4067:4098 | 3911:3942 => 1.07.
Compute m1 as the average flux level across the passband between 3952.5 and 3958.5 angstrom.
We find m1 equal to 1.89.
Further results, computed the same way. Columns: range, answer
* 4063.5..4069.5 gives 1.55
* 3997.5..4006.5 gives 1.67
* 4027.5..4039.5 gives 1.58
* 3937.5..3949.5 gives 1.77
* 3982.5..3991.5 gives 1.83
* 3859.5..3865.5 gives 1.72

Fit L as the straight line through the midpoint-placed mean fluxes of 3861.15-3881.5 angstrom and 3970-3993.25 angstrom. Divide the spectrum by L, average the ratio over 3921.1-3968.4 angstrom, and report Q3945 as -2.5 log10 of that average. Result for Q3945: 0.05 mag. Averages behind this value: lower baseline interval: 1.73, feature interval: 1.72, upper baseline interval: 1.84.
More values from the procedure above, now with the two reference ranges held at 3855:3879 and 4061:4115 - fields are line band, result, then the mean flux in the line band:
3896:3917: 0.07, 1.6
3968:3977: -0.06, 1.79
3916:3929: 0.08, 1.6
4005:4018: 0.02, 1.66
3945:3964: -0.11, 1.89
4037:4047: -0.06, 1.77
